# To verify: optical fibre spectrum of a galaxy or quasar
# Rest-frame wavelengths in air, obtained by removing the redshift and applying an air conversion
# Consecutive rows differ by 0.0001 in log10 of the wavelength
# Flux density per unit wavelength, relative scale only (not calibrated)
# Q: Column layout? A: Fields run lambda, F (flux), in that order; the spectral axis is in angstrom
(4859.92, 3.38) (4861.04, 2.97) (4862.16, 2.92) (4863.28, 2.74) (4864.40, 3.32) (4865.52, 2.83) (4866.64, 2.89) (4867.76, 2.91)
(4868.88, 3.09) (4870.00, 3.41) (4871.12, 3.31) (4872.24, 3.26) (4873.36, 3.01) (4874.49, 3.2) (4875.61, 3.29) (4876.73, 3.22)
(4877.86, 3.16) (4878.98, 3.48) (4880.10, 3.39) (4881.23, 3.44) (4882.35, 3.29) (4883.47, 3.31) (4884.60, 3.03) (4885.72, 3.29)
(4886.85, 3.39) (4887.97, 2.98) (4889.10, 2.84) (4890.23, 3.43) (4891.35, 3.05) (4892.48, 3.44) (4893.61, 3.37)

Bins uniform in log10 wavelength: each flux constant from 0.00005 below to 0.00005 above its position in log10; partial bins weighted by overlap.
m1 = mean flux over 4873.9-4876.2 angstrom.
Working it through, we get 3.24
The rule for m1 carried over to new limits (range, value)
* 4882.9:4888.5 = 3.2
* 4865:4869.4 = 2.93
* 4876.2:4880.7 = 3.31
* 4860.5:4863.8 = 2.88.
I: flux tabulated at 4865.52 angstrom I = 2.83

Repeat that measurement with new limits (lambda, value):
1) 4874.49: 3.2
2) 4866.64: 2.89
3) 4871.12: 3.31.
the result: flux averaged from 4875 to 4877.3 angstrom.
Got 3.25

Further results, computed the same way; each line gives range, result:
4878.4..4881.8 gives 3.44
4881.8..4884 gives 3.31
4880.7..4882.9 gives 3.37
